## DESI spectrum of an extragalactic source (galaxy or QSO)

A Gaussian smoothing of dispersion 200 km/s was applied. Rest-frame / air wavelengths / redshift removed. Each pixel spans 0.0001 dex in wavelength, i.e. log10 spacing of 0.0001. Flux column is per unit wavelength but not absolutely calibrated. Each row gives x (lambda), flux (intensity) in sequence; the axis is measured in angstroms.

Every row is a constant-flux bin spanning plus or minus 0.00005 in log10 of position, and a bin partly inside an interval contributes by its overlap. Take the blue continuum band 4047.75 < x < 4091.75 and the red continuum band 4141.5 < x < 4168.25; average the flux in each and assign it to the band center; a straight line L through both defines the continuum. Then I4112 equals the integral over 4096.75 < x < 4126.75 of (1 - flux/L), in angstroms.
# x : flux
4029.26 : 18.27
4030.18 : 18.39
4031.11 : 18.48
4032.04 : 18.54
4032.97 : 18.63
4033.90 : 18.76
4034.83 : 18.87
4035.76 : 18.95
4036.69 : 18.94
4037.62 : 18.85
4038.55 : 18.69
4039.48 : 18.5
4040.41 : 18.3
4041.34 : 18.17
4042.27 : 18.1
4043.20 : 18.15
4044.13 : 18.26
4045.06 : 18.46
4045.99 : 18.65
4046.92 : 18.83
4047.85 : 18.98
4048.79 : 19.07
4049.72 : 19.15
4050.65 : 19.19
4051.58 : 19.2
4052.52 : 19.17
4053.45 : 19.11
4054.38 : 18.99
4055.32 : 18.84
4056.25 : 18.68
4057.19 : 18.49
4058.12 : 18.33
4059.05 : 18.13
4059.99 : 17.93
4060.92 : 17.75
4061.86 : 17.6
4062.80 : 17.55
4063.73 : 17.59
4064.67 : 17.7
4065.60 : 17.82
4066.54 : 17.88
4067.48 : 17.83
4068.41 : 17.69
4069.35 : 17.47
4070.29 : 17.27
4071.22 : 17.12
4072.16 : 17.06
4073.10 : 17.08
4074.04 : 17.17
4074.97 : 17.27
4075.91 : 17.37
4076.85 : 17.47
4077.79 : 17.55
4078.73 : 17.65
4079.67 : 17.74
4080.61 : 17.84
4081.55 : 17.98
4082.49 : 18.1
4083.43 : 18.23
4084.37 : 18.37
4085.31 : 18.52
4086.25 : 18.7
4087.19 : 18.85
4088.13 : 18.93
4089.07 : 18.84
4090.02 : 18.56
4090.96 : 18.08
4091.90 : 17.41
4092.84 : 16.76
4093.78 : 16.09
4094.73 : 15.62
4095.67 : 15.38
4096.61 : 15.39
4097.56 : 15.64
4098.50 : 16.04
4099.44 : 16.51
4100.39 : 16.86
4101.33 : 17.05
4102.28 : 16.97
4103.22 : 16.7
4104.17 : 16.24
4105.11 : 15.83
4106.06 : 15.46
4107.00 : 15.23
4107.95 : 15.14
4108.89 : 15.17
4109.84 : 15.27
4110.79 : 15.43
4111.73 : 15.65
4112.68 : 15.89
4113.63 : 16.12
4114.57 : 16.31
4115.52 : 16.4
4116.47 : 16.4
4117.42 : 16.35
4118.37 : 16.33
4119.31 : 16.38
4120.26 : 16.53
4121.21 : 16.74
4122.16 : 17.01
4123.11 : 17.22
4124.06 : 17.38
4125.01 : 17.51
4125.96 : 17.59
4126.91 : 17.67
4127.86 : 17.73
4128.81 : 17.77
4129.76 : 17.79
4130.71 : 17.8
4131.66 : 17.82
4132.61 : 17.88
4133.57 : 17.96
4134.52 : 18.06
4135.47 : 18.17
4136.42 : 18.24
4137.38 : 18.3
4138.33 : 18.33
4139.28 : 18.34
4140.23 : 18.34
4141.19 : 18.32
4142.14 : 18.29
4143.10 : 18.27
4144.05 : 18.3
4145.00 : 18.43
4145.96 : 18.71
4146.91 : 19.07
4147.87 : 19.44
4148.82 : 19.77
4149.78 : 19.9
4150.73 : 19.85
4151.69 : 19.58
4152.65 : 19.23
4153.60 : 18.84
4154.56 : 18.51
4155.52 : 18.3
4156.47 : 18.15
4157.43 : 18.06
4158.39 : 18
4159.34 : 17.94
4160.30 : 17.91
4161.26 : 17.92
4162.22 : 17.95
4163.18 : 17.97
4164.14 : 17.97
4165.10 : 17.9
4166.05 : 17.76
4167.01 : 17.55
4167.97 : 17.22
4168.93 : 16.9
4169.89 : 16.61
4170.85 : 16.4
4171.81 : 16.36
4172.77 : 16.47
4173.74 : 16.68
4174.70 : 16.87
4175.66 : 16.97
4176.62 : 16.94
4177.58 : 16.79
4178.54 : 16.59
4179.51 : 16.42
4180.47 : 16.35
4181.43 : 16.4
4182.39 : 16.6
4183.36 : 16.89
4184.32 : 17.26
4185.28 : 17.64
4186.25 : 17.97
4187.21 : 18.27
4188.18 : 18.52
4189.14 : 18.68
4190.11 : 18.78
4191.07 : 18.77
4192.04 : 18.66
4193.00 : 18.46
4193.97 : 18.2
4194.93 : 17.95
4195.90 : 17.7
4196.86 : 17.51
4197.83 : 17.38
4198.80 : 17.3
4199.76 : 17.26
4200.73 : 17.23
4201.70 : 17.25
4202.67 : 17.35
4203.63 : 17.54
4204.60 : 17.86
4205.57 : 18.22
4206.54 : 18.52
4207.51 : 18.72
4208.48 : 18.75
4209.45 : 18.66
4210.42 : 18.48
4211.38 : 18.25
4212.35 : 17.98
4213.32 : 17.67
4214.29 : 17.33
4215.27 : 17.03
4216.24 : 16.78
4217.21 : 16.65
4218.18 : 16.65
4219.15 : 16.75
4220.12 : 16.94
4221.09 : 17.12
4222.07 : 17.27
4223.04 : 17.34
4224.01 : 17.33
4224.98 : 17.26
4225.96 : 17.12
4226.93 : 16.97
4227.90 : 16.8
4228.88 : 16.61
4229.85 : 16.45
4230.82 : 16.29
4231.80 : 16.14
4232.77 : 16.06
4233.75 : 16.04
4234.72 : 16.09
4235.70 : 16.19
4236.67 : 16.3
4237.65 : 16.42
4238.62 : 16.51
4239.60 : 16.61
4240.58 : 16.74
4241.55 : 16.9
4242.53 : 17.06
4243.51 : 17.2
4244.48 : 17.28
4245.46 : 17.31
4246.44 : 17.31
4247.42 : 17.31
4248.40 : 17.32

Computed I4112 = 3.25 angstroms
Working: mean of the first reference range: 18.1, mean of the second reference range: 18.5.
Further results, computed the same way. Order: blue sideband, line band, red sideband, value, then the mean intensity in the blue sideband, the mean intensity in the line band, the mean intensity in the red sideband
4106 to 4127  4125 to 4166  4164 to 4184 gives -4.28 angstroms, 16.3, 18.3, 16.9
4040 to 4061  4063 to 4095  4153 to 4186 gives 1.07 angstroms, 18.6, 17.7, 17.3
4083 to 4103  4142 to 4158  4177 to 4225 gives -1.32 angstroms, 17.3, 18.9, 17.6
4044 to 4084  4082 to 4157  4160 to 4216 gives 1.66 angstroms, 18.1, 17.5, 17.6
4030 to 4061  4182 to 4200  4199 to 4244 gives -0.51 angstroms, 18.6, 17.9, 17.1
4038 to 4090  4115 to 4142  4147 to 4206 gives 0.63 angstroms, 18.2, 17.5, 17.8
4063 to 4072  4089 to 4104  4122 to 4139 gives 0.86 angstroms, 17.6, 16.7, 17.8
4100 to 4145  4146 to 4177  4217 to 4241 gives -1.96 angstroms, 17.1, 18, 16.7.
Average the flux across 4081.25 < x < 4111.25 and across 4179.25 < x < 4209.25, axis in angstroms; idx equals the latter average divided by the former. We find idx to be 1.06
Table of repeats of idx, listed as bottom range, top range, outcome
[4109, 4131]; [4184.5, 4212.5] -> 1.08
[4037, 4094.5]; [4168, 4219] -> 0.97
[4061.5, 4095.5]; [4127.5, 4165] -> 1.04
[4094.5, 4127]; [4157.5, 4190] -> 1.07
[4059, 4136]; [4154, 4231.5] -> 1.02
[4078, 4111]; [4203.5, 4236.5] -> 1.02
